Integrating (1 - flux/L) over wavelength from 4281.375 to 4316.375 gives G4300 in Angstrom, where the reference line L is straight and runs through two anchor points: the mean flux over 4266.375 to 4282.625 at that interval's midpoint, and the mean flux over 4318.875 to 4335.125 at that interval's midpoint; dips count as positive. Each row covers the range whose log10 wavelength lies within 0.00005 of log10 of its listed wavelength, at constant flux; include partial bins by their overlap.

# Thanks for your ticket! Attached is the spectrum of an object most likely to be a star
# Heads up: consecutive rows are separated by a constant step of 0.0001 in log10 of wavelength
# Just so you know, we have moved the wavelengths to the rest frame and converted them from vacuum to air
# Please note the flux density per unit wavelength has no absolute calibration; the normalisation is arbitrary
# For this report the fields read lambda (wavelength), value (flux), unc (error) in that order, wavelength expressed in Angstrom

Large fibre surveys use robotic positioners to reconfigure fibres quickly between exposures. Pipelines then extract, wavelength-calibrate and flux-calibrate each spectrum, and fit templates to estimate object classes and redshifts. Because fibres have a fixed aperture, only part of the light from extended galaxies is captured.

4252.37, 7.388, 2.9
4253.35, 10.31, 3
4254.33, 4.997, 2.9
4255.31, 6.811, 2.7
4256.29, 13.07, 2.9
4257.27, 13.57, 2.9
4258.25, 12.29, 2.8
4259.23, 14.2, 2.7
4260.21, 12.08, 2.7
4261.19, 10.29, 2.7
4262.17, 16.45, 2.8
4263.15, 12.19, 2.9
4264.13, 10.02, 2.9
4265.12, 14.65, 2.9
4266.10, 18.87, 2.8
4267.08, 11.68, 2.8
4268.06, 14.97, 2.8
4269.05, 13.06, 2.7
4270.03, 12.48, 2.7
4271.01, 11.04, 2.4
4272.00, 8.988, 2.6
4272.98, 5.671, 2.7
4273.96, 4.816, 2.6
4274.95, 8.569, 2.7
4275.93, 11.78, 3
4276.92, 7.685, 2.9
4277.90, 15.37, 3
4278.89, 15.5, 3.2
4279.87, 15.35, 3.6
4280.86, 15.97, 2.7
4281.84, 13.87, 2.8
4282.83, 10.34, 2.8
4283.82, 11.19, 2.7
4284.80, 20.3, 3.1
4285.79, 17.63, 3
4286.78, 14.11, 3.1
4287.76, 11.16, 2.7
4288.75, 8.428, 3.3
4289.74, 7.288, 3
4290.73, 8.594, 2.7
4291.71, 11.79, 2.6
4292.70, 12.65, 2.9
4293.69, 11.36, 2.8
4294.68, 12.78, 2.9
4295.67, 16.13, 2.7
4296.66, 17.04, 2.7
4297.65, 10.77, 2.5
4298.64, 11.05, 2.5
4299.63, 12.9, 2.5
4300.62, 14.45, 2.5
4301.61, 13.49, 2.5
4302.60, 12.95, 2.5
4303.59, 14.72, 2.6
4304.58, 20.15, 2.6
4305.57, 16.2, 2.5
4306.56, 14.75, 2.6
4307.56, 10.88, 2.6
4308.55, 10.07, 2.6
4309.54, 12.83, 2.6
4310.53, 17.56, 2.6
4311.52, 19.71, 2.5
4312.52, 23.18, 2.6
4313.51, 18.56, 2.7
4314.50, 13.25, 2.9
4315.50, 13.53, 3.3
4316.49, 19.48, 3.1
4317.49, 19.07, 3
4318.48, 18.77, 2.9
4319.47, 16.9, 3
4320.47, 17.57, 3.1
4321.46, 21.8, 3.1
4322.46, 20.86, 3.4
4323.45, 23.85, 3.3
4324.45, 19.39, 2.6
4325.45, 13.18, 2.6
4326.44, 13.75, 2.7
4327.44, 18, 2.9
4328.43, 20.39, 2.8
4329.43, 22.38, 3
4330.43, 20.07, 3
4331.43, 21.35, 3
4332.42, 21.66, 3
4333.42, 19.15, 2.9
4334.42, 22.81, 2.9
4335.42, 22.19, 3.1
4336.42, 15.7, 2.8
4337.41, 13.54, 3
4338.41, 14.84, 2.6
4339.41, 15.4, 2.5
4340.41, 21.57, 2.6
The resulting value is 3.29 Angstrom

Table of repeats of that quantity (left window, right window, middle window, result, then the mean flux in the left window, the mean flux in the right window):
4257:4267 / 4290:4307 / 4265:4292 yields 2.63 Angstrom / 13.4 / 13.5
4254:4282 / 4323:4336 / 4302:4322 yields 1.16 Angstrom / 12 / 19.8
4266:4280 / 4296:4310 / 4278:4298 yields -0.99 Angstrom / 11.4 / 13.8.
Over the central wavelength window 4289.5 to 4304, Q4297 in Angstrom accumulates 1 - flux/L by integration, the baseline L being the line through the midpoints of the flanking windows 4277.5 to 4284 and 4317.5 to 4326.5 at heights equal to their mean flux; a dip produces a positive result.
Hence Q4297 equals 3.0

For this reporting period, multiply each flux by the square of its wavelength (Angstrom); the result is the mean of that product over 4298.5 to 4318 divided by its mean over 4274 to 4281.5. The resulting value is 1.27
